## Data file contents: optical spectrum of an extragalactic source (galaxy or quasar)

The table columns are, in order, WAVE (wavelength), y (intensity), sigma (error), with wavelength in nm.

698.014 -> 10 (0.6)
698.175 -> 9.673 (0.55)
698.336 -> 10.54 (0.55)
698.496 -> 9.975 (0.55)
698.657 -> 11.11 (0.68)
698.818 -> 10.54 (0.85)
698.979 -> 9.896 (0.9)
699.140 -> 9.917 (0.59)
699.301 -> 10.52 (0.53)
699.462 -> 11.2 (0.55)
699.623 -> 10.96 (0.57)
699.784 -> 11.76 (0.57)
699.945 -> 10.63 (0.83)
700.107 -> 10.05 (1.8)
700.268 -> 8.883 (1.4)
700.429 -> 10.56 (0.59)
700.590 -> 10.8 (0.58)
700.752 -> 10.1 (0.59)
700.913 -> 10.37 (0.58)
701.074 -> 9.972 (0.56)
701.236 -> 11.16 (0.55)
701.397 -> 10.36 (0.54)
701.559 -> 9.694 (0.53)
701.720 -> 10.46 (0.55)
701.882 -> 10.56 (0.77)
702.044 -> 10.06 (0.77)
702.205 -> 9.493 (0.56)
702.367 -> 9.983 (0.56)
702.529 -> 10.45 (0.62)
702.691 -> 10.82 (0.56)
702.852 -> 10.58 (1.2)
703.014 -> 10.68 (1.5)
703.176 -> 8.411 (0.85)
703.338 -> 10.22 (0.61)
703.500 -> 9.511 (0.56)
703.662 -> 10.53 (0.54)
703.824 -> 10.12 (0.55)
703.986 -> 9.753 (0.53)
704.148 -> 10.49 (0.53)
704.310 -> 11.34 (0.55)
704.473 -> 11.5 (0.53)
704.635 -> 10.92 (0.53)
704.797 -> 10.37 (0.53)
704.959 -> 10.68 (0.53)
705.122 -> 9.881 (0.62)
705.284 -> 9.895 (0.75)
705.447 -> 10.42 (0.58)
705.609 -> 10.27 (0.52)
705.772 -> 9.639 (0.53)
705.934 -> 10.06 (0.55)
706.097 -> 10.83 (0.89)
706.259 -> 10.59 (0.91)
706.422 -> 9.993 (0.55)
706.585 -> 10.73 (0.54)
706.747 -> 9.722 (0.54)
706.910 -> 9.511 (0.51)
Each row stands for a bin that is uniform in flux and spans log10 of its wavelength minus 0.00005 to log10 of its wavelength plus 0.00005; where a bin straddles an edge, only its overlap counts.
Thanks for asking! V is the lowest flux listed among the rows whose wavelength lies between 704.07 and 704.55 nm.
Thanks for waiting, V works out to 10.49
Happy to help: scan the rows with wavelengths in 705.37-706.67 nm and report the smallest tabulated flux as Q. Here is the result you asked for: 9.639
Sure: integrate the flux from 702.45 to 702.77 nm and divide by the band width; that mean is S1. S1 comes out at 10.6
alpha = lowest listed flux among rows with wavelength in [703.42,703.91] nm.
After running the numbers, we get 9.511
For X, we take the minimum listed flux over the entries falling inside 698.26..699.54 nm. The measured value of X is 9.896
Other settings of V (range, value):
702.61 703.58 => 8.411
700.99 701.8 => 9.694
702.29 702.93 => 9.983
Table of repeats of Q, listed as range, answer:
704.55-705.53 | 9.881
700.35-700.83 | 10.1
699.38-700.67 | 8.883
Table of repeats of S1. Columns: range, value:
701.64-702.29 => 10.1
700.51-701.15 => 10.3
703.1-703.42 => 9.33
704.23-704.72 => 11.2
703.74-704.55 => 10.6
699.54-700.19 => 10.8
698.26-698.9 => 10.5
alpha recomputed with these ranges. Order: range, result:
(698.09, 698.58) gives 9.673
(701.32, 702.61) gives 9.493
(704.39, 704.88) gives 10.37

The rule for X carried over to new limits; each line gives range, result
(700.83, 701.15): 9.972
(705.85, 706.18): 10.06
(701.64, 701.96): 10.46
